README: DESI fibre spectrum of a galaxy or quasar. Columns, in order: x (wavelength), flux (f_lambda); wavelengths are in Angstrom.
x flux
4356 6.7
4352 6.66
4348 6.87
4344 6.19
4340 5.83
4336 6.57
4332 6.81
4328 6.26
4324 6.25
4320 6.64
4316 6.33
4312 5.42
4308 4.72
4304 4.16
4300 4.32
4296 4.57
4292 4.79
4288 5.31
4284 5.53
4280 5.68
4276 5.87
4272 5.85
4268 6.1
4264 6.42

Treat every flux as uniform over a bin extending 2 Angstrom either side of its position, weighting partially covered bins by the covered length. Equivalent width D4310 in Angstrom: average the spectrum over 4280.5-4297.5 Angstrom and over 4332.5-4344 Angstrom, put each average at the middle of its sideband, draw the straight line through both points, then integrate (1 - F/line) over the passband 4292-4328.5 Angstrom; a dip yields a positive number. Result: 2.0 Angstrom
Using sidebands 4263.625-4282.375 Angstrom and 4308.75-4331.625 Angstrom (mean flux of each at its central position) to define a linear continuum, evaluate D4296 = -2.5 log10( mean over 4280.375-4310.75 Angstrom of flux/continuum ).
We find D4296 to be 0.24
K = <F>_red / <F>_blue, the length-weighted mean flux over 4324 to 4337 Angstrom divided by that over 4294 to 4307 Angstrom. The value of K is 1.48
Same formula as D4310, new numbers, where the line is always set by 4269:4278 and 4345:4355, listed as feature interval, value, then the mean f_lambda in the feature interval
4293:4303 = 2.8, 4.45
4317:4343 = 0.4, 6.38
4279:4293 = 1.6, 5.34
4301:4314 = 3.2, 4.73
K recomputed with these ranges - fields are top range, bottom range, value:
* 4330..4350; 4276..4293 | 1.19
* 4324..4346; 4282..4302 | 1.29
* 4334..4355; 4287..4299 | 1.34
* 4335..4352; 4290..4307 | 1.43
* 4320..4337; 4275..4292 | 1.18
